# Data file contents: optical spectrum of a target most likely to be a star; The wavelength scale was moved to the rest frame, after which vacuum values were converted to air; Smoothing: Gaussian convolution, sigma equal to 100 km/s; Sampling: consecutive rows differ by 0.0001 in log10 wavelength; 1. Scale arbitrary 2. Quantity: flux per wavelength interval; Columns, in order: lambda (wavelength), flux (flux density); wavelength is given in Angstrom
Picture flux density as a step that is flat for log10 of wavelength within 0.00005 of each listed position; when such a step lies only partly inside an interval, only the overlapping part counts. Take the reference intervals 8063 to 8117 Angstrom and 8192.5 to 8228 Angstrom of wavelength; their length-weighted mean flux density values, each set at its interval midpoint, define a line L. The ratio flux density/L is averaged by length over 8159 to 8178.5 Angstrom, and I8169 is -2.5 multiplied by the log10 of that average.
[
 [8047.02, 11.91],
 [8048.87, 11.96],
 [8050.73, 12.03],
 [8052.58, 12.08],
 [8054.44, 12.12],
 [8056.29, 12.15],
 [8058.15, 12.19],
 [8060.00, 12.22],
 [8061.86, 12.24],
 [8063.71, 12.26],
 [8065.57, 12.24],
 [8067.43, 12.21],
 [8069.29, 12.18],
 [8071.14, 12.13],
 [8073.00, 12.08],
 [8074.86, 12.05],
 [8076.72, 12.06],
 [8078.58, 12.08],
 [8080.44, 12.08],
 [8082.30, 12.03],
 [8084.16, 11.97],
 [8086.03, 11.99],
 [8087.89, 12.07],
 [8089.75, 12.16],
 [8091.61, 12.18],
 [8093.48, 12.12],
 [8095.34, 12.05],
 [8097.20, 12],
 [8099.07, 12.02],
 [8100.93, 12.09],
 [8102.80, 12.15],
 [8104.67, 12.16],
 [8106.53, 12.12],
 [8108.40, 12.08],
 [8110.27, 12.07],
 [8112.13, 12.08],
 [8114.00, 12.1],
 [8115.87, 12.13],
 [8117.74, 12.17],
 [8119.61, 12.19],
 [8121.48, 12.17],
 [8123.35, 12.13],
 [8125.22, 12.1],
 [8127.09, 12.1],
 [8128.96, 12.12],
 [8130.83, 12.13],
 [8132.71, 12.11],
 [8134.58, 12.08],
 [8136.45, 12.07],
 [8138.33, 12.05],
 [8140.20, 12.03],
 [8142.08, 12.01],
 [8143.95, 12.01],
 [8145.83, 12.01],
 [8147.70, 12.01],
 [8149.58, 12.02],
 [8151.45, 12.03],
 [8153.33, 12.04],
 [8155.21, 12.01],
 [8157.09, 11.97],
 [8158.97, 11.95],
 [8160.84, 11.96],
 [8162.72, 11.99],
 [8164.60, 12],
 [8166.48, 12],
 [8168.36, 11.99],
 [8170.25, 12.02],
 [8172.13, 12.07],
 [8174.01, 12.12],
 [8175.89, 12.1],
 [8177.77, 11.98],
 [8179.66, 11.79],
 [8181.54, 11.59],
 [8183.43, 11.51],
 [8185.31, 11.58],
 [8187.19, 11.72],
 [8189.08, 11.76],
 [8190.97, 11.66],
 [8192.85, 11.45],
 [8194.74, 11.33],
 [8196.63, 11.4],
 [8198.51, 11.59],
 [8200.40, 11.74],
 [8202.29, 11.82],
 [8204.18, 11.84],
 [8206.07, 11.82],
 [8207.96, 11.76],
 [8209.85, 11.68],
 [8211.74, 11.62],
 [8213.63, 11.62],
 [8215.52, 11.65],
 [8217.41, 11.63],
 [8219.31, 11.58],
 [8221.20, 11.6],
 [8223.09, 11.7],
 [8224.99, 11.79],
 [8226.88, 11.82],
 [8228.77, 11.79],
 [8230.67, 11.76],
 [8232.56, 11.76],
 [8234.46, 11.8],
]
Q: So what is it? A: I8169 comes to -0.019 mag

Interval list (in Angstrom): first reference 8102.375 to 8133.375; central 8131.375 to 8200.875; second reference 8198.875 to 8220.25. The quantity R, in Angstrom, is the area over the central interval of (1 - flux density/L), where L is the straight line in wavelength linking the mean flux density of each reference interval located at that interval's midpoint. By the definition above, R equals 0.1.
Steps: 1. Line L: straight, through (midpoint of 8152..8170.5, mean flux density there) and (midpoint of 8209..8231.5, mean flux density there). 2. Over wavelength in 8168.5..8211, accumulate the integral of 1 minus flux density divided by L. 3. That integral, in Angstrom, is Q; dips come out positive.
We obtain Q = 0.3 Angstrom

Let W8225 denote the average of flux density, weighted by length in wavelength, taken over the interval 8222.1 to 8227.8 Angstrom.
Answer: 11.8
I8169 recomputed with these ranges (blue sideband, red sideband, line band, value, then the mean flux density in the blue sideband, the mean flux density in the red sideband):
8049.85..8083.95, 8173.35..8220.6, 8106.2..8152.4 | -0.01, 12.1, 11.7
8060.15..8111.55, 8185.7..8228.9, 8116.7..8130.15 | -0.02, 12.1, 11.7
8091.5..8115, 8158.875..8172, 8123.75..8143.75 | 0.00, 12.1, 12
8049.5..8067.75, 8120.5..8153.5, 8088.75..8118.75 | 0.00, 12.2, 12.1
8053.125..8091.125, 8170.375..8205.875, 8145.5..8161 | -0.01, 12.1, 11.7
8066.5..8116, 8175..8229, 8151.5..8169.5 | -0.01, 12.1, 11.7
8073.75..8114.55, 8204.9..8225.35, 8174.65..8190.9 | 0.00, 12.1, 11.7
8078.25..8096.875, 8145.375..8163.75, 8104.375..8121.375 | -0.01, 12.1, 12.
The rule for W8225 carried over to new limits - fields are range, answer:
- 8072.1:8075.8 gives 12.1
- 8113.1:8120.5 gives 12.1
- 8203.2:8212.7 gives 11.7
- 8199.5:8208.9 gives 11.8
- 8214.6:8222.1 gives 11.6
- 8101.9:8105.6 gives 12.2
